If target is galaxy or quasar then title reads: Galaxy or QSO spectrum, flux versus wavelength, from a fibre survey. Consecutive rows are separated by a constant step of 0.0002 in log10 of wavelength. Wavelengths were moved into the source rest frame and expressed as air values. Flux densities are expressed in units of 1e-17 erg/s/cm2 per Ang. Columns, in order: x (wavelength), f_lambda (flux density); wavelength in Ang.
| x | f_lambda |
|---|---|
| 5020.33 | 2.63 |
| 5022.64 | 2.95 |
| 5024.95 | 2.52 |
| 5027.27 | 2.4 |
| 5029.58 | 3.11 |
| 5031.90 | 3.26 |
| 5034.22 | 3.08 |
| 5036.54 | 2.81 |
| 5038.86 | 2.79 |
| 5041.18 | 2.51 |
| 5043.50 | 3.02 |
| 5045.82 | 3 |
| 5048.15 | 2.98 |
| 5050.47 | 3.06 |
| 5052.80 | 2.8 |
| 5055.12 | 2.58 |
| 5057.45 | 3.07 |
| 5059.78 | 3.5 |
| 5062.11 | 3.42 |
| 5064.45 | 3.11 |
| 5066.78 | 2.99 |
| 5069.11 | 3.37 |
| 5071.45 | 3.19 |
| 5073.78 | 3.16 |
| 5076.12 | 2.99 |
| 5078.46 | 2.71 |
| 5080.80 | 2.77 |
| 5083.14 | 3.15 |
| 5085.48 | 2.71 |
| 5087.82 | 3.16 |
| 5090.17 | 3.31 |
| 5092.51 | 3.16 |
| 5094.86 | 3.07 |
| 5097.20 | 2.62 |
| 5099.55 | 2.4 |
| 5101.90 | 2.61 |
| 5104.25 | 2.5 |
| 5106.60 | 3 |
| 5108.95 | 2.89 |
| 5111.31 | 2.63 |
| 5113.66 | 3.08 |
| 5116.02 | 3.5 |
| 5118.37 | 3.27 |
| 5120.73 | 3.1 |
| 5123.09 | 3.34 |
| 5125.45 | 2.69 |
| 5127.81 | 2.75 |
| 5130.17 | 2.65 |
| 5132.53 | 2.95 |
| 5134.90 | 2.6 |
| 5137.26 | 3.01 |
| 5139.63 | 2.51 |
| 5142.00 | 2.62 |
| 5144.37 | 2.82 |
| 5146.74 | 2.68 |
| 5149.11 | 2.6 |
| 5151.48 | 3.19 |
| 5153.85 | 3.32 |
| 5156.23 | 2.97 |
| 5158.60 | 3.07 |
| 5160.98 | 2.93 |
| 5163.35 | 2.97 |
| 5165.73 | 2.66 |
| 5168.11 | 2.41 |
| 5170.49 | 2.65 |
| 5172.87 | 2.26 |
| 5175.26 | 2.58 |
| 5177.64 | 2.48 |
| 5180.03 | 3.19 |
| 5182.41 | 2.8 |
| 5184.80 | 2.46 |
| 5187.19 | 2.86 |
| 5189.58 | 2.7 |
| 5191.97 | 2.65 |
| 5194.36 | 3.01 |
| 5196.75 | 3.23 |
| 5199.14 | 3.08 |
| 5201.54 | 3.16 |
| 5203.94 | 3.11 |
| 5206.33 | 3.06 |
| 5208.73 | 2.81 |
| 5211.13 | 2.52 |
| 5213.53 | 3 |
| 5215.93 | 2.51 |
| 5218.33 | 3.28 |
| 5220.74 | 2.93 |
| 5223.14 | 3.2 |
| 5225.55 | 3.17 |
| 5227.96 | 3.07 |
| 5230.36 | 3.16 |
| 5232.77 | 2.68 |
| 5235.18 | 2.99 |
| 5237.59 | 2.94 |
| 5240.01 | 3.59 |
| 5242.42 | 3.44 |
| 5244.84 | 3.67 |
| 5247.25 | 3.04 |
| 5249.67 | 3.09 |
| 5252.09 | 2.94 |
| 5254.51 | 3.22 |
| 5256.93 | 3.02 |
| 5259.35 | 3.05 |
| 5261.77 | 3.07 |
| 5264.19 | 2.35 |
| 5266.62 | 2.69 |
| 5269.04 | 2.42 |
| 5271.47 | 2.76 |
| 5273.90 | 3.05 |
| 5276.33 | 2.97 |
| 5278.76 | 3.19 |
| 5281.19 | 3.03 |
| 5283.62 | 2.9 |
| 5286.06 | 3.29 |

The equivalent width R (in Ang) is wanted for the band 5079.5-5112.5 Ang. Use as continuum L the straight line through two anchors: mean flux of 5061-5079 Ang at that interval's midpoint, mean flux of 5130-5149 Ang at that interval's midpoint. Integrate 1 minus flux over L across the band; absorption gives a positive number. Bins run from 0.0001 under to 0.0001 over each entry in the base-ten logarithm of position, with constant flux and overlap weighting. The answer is 1.4 Ang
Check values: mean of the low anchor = 3.13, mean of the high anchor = 2.73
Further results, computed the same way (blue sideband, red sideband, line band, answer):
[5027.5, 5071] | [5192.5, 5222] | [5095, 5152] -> 3.04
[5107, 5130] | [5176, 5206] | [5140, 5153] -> 0.82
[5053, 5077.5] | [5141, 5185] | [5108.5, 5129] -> -0.69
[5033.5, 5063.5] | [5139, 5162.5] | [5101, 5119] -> -0.08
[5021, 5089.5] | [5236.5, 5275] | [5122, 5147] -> 1.72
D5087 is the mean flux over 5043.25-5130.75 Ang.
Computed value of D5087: 2.98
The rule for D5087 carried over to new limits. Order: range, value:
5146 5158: 2.97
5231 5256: 3.16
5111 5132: 3.02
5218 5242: 3.11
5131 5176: 2.78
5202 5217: 2.85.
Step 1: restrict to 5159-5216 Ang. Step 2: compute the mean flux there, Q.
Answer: 2.81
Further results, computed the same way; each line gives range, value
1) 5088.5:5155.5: 2.89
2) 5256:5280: 2.86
